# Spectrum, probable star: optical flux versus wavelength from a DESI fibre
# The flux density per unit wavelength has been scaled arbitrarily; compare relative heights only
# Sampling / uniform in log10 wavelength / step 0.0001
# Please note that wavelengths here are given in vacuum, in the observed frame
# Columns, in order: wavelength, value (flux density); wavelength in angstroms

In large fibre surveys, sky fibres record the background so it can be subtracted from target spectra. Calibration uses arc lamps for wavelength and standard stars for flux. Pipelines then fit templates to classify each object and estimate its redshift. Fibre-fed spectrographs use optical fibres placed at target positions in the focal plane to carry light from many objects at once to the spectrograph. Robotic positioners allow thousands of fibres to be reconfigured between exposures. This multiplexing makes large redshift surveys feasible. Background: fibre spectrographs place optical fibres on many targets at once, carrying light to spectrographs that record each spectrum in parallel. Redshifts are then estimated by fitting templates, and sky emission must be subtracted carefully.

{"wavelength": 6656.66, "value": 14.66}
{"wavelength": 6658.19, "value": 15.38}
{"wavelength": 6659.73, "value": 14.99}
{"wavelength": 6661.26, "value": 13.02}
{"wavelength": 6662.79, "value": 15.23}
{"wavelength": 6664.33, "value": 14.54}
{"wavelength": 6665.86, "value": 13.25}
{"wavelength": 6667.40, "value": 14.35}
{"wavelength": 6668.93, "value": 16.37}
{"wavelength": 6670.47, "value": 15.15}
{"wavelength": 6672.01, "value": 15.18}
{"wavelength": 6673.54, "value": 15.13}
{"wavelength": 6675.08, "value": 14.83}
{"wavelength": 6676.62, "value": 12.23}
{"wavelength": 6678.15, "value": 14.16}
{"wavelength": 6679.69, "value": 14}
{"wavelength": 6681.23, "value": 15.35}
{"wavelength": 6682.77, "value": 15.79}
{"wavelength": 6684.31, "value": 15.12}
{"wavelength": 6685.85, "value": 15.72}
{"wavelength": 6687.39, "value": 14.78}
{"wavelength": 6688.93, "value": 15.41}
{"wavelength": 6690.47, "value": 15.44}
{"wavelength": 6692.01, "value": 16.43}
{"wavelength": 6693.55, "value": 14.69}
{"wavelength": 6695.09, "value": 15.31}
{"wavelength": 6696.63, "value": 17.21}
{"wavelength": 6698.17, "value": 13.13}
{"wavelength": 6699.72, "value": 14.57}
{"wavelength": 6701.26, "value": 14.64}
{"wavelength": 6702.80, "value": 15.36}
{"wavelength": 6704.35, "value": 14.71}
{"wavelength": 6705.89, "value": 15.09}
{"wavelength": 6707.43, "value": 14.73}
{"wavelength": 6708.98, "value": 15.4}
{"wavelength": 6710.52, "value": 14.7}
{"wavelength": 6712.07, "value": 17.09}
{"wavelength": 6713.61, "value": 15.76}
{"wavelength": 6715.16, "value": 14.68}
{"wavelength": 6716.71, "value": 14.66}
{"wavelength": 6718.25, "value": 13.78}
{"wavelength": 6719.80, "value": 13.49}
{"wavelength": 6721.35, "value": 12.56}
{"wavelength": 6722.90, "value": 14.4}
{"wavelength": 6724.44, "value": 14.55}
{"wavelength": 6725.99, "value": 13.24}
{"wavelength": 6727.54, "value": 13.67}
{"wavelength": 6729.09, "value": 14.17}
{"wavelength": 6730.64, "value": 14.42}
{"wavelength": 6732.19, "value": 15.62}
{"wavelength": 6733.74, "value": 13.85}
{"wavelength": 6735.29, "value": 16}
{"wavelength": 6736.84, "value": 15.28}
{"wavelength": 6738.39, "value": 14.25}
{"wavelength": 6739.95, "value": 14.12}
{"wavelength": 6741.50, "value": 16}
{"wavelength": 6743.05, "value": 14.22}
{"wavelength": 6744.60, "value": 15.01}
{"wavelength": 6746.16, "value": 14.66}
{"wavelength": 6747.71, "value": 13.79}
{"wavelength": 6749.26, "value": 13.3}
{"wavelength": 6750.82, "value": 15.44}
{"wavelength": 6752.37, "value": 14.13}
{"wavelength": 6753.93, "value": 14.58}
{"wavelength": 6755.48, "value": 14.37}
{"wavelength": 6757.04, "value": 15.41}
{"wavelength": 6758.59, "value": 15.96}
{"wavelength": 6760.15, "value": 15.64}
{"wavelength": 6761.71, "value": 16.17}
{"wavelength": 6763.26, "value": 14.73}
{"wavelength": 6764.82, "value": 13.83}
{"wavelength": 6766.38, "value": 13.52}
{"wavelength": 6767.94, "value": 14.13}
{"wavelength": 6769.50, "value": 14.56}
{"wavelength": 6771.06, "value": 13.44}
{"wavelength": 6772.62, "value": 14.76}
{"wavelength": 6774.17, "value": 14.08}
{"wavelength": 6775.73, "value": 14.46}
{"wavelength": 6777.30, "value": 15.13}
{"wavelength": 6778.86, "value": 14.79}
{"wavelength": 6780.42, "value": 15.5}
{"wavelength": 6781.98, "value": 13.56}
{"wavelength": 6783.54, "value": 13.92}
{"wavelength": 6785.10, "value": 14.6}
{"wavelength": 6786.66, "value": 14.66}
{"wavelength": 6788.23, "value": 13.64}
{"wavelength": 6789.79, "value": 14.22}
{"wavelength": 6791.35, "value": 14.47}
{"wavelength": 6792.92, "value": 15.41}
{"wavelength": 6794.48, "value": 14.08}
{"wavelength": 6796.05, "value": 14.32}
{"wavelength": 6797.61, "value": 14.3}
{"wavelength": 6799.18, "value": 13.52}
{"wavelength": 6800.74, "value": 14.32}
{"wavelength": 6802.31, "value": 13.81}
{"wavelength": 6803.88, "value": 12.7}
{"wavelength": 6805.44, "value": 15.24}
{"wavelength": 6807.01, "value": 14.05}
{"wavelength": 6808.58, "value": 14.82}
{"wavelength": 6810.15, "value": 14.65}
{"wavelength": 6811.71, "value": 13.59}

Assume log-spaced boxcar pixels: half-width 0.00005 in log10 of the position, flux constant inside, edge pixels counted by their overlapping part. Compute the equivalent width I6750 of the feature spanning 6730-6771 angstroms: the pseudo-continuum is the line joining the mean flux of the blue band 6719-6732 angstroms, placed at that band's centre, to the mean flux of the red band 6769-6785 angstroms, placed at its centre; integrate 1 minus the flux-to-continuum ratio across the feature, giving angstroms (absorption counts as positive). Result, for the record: -1.6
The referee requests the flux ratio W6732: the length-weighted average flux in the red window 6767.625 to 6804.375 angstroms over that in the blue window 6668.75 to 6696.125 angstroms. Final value 0.95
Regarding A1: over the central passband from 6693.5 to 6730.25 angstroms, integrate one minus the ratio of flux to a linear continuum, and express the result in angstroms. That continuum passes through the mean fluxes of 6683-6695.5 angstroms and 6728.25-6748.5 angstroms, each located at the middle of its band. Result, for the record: 1.1 angstroms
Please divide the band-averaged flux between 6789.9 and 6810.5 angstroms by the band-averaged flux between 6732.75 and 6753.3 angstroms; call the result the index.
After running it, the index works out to 0.98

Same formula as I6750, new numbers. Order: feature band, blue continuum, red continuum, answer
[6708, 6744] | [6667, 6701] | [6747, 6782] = 0.5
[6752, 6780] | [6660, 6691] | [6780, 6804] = -0.7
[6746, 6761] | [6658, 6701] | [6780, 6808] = -0.3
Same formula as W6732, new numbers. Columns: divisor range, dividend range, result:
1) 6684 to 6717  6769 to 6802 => 0.94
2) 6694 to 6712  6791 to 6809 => 0.94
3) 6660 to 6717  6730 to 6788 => 0.98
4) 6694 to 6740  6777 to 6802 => 0.98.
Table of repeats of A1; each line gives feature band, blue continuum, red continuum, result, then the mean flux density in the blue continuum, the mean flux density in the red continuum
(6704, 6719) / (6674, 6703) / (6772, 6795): -0.23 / 15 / 14.5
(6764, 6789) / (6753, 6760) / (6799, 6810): 0.69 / 15.1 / 14.1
